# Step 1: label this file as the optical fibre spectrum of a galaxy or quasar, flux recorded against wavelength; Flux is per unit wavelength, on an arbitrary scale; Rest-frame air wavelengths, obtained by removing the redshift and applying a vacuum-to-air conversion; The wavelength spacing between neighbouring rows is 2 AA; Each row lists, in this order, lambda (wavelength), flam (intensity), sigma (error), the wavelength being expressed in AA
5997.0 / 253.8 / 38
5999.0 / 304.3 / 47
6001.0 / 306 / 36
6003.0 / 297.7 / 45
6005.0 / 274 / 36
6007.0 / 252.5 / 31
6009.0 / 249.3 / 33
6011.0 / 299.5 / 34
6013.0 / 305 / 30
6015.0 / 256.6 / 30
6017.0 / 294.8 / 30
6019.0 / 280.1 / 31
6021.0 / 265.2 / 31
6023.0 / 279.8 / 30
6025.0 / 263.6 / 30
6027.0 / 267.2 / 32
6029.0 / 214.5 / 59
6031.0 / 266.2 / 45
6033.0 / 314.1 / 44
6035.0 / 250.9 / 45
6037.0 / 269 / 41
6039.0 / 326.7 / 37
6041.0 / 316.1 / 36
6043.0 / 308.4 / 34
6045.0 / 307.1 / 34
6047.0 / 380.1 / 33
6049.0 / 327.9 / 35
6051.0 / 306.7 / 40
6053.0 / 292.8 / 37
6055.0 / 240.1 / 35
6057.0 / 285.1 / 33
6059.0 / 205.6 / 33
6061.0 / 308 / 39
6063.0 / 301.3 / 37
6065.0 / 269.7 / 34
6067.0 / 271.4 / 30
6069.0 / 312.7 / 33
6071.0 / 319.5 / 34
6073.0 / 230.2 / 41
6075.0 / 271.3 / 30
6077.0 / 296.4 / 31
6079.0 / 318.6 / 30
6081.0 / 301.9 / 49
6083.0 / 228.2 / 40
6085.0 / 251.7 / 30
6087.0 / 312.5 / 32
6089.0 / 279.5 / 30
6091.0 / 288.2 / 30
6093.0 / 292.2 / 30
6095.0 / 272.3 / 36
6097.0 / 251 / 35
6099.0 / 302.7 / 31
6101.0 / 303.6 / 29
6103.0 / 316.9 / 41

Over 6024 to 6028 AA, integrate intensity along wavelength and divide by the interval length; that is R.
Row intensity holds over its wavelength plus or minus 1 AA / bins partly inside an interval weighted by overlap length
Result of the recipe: 265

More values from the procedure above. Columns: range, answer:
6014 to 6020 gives 277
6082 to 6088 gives 264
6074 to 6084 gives 283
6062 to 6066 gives 286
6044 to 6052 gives 330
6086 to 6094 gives 293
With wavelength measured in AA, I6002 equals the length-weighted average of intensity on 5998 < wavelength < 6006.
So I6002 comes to 296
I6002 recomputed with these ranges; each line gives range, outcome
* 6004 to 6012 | 269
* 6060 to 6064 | 305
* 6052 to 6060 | 256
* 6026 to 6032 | 249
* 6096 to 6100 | 277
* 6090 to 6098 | 276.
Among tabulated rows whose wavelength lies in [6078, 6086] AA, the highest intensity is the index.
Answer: 318.6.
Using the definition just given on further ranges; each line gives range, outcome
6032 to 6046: 326.7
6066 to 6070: 312.7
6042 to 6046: 308.4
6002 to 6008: 297.7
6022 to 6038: 314.1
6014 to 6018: 294.8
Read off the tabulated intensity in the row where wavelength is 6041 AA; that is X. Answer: 316.1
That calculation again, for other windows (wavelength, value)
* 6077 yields 296.4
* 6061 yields 308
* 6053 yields 292.8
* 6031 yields 266.2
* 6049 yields 327.9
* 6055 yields 240.1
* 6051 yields 306.7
